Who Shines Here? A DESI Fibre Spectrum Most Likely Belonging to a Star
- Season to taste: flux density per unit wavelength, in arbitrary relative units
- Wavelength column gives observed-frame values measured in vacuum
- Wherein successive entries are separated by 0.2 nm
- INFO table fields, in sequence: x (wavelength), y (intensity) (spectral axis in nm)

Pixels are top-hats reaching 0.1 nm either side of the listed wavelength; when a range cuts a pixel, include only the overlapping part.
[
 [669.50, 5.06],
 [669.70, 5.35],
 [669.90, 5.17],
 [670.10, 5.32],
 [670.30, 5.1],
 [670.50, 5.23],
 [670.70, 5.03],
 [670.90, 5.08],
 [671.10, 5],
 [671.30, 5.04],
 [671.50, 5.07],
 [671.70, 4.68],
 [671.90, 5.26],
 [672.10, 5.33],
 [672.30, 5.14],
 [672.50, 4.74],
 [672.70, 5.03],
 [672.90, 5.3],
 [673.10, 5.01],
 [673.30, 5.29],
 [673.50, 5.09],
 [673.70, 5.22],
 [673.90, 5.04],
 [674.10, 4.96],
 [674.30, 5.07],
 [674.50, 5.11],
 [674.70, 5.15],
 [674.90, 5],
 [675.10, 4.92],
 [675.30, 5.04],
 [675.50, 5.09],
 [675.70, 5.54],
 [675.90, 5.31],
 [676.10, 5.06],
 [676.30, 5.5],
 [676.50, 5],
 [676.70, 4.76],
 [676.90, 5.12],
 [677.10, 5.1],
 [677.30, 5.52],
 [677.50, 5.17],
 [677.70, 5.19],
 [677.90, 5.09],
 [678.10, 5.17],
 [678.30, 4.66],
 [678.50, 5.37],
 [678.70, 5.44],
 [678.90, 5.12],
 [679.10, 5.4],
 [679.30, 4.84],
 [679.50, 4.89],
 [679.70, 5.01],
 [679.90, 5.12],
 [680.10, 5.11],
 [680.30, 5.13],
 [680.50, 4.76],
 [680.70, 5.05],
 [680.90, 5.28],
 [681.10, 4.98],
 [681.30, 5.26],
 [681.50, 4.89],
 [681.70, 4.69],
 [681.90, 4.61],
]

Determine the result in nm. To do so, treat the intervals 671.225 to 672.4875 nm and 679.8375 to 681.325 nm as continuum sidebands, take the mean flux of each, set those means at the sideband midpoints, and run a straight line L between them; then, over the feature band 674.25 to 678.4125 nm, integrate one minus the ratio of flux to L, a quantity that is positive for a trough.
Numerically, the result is -0.04 nm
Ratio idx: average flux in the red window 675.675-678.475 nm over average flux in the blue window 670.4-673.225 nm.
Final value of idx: 1.0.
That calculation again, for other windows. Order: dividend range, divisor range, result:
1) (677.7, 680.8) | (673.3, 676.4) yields 0.99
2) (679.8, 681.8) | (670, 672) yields 0.99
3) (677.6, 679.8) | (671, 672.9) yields 1.01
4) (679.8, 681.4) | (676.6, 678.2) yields 0.99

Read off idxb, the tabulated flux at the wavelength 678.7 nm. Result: 5.44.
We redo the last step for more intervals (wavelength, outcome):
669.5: 5.06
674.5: 5.11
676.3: 5.5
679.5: 4.89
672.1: 5.33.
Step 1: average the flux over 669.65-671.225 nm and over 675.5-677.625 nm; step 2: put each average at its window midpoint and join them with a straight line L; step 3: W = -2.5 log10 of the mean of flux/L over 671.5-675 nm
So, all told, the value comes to 0.02 mag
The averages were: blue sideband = 5.15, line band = 5.08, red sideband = 5.2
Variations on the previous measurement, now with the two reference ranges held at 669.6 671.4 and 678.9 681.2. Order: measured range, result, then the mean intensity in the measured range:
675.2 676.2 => -0.02 mag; 5.21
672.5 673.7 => 0.00 mag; 5.12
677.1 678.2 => -0.03 mag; 5.22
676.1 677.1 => 0.00 mag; 5.09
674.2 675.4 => 0.01 mag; 5.05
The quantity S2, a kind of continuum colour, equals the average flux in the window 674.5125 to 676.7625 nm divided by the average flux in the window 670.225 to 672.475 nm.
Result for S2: 1.01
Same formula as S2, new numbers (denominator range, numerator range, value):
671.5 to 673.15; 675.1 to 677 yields 1.02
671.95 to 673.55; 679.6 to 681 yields 0.99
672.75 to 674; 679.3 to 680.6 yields 0.97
